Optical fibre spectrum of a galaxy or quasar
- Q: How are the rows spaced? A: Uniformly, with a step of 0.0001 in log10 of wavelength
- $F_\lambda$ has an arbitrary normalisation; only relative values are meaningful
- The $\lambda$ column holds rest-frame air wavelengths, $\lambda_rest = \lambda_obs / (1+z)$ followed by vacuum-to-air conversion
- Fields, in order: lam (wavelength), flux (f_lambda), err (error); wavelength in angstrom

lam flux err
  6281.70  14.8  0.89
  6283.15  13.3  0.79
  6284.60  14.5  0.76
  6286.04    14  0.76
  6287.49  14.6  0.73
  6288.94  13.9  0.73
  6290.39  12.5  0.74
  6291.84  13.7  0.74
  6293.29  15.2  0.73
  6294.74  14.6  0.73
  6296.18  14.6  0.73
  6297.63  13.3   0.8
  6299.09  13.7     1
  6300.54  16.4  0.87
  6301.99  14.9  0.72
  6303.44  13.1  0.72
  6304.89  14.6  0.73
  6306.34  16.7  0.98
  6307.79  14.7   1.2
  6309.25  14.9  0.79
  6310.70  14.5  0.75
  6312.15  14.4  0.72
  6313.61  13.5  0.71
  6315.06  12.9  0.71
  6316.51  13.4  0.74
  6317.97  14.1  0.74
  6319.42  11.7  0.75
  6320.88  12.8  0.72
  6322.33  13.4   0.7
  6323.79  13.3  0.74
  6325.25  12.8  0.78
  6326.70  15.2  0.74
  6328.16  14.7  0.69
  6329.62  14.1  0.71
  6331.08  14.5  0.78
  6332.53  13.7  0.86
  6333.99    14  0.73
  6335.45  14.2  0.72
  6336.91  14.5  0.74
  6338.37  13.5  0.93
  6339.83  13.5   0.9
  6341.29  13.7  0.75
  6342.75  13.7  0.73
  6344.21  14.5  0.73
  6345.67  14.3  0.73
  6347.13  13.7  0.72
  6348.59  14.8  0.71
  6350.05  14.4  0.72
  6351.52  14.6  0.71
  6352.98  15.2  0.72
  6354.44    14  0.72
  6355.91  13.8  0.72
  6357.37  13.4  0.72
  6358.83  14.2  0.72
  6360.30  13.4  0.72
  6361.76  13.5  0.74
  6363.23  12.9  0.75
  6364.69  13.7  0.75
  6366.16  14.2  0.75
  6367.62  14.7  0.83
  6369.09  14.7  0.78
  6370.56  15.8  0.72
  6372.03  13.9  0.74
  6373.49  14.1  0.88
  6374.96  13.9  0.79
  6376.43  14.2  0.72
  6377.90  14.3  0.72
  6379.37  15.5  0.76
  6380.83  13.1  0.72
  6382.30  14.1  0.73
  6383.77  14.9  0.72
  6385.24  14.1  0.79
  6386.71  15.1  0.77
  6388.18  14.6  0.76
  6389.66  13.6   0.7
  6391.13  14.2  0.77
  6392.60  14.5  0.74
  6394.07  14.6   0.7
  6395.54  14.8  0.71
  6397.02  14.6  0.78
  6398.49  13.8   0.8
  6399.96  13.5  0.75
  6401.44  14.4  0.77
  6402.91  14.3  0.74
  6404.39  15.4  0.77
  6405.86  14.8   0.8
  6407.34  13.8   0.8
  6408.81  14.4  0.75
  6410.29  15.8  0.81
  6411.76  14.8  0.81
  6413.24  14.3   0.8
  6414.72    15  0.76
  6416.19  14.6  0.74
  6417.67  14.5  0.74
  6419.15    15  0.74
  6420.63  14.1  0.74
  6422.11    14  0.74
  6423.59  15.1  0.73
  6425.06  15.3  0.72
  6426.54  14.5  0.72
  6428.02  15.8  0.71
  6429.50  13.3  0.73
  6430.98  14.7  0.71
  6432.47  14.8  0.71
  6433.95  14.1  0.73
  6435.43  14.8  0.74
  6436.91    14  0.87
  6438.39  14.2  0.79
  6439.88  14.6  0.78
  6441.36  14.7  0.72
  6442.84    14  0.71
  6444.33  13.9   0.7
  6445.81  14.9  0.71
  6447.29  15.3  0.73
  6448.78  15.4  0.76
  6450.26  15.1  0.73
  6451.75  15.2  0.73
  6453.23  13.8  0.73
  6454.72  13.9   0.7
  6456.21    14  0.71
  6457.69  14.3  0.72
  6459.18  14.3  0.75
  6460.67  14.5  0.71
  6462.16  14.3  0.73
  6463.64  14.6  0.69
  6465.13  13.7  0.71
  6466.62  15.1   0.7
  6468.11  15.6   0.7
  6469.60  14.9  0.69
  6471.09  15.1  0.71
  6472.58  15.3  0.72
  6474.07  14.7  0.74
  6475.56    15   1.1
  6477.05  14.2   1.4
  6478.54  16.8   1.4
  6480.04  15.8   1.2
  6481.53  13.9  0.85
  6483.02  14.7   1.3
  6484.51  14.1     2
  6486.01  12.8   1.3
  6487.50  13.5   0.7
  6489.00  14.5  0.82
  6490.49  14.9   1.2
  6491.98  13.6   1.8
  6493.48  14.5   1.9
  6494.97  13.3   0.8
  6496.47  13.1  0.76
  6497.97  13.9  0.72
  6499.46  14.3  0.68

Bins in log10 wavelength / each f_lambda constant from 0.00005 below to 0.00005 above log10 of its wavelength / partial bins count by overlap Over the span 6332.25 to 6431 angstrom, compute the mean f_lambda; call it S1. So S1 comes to 14.3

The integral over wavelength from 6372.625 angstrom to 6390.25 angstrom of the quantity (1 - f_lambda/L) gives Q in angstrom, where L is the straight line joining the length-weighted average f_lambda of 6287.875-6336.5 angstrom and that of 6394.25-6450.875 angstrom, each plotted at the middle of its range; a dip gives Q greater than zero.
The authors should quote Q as 0.1 angstrom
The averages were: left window 14.1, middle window 14.3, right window 14.6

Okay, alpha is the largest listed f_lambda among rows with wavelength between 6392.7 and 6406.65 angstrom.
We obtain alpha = 15.4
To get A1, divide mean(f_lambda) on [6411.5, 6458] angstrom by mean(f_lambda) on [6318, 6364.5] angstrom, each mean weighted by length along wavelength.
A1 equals 1.05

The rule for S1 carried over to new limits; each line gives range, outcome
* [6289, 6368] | 14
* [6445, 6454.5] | 14.9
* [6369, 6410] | 14.4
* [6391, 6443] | 14.5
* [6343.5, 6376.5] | 14.2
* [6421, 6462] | 14.5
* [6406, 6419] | 14.7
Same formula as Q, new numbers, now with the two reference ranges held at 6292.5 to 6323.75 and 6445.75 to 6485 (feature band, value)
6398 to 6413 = 0.0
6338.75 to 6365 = 0.7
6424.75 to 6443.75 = 0.2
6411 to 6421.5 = 0.0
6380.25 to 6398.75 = 0.2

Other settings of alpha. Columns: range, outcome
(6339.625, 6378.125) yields 15.8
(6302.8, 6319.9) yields 16.7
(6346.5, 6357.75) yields 15.2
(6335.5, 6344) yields 14.5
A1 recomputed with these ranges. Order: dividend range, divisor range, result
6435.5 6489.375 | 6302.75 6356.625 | 1.04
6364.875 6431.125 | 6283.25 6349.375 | 1.03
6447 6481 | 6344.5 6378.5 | 1.05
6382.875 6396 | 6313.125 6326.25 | 1.10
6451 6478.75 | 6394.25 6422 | 1.01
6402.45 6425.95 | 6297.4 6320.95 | 1.04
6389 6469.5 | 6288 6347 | 1.04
